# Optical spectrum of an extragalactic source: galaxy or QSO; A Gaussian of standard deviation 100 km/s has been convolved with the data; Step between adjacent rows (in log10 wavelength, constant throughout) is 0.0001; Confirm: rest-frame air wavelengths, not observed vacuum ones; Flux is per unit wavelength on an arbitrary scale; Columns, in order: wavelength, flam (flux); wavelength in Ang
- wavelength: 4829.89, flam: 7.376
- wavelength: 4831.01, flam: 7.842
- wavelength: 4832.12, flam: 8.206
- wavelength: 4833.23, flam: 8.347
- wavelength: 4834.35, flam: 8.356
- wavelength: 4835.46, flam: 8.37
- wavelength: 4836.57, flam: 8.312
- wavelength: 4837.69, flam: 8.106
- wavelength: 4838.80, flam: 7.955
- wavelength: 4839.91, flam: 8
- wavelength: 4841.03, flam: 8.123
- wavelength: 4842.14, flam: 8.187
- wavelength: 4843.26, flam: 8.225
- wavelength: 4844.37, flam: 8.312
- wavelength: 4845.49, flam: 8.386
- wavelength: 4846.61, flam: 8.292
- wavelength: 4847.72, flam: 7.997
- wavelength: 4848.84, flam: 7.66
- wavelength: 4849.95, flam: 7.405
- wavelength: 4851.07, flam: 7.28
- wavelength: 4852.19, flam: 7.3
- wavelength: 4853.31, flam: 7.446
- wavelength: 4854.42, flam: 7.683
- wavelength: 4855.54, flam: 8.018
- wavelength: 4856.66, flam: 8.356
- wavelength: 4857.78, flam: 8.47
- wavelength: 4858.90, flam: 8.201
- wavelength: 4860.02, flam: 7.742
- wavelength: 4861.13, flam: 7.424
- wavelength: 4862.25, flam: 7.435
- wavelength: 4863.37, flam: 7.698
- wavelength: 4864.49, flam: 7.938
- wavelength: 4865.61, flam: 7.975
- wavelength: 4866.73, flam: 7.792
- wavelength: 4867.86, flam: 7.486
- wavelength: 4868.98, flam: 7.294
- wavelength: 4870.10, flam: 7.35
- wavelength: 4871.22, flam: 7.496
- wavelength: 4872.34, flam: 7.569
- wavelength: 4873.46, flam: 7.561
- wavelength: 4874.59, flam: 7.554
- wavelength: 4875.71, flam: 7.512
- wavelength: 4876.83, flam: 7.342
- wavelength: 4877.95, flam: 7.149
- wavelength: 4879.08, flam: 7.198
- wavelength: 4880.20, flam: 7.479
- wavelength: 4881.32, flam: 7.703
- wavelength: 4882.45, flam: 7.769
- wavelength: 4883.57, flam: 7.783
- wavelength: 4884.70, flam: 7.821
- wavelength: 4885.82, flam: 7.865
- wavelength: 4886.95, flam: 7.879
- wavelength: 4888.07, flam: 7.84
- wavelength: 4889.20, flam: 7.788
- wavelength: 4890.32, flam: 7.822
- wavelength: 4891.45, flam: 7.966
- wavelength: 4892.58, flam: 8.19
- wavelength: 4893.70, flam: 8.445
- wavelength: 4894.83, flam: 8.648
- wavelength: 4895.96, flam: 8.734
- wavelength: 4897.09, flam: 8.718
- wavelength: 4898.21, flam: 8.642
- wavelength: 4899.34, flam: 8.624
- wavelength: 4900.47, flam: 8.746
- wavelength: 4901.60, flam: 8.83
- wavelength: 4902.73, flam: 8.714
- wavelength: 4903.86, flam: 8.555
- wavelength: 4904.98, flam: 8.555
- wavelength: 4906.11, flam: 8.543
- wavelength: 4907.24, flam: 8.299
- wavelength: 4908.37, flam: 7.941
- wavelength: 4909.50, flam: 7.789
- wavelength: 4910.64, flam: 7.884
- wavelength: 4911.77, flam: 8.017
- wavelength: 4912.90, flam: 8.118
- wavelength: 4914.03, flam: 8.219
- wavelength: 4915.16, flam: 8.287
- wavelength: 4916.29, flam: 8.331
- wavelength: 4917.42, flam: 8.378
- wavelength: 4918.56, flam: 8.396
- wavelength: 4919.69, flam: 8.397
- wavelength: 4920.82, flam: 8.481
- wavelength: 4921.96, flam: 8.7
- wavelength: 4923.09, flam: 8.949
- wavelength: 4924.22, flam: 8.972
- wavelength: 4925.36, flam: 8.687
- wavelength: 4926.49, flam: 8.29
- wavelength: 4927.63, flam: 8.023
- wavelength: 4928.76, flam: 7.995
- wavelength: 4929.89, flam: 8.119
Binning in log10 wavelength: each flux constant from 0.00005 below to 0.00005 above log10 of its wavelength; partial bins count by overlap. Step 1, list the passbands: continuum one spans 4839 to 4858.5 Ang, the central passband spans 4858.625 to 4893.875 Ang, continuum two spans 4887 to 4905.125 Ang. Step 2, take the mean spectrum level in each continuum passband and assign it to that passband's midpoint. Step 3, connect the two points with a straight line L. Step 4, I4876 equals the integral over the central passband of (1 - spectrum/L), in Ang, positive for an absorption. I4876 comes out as 2.3 Ang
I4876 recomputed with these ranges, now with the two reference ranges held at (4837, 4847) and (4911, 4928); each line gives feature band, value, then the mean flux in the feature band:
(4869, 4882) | 1.3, 7.44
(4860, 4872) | 0.9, 7.6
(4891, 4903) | -0.3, 8.57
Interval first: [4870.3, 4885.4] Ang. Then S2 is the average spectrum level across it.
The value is 7.53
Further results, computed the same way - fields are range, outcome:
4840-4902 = 7.89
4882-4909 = 8.28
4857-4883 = 7.62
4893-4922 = 8.42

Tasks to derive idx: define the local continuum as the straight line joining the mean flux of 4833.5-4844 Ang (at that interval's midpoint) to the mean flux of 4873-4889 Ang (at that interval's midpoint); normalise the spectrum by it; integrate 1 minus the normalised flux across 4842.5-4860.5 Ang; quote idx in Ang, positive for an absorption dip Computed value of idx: 0.2 Ang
